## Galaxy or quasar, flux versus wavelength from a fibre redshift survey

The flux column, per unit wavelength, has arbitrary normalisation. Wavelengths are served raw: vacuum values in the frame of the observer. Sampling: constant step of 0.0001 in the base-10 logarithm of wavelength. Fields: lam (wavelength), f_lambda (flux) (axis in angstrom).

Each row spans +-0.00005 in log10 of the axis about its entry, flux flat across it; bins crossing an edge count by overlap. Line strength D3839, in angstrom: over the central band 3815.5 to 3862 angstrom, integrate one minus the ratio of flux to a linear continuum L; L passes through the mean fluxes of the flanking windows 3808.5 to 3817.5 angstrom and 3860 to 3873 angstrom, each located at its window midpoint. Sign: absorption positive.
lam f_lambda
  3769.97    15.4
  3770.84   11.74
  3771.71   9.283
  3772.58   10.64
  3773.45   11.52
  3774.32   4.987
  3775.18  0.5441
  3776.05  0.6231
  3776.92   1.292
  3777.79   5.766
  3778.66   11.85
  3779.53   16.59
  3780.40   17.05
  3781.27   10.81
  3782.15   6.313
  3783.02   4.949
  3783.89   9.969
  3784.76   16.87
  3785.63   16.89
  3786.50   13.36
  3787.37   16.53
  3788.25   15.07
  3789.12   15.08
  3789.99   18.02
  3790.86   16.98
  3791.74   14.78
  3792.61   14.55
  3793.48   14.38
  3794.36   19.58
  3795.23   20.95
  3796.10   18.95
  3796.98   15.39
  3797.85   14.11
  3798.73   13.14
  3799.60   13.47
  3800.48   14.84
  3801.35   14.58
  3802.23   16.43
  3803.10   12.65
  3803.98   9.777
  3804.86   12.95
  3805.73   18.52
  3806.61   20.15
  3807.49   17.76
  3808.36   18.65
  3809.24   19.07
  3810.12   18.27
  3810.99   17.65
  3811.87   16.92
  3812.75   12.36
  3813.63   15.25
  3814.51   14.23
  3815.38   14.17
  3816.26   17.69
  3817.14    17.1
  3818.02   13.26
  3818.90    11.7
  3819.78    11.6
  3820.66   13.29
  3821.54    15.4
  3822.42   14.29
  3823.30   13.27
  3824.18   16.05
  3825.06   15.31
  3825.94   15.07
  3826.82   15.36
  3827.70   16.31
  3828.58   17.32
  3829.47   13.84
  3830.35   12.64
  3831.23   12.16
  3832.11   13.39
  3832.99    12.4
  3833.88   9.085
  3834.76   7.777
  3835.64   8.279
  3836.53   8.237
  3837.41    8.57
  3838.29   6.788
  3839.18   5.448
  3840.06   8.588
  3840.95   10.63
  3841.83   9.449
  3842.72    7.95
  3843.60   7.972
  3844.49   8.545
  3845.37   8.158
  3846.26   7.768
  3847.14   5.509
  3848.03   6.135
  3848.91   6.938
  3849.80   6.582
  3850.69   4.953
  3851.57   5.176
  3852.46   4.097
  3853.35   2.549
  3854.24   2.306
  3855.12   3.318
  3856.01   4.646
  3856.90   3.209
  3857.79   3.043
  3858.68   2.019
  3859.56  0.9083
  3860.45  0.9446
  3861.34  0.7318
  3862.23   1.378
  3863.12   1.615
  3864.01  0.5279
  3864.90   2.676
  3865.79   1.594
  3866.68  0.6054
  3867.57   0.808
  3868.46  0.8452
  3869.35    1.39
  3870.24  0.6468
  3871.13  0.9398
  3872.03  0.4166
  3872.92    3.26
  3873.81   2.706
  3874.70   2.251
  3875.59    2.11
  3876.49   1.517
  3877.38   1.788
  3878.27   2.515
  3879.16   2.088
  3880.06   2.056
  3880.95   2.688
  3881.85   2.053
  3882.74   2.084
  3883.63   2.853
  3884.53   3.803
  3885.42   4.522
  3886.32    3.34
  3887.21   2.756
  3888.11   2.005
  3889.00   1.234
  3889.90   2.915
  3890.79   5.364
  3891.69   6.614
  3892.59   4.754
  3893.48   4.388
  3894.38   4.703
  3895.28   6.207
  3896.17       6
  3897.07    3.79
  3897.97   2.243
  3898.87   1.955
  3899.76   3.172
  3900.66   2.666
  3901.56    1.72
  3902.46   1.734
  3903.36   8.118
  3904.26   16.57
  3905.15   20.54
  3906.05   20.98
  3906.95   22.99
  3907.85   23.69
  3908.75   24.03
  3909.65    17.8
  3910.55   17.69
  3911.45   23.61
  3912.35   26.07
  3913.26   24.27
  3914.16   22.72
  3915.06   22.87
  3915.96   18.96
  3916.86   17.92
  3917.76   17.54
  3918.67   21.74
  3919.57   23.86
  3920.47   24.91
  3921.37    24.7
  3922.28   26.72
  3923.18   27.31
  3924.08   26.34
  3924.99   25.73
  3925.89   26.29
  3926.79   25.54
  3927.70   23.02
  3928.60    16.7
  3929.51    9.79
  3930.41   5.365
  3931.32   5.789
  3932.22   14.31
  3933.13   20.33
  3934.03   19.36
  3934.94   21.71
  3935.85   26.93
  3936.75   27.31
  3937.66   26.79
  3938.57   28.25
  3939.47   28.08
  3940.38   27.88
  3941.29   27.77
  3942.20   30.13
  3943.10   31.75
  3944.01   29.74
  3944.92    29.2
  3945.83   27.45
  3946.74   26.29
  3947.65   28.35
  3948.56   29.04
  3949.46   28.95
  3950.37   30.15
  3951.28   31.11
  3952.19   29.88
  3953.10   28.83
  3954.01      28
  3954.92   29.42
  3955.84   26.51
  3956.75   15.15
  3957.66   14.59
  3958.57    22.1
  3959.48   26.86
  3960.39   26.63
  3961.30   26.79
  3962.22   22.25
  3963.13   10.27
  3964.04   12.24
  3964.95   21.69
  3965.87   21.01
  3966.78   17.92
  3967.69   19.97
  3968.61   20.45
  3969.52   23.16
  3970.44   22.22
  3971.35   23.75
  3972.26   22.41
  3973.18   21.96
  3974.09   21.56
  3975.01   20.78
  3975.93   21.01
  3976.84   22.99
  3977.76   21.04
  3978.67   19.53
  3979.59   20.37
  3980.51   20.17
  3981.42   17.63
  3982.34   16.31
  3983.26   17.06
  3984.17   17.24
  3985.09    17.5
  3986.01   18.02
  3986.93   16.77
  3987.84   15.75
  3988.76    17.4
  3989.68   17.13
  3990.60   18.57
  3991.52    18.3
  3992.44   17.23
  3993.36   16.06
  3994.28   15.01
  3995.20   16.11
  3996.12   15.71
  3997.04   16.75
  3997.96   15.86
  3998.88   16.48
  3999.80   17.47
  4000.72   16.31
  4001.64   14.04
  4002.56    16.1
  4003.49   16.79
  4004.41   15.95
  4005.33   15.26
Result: 2.4 angstrom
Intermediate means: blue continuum 16.3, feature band 9.09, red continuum 1.17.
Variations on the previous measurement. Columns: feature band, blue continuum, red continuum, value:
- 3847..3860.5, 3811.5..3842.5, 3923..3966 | 10.0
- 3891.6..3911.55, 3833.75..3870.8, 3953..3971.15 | 3.5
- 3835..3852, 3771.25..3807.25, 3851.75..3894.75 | -3.5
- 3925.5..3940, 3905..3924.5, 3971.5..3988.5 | 0.9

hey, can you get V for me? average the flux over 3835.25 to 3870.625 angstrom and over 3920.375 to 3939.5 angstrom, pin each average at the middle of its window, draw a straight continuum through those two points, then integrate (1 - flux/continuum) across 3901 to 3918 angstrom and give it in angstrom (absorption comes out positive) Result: -1.0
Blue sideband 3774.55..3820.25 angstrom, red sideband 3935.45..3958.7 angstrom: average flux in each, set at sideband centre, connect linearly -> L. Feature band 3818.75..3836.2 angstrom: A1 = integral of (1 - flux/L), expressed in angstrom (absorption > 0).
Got 3.6 angstrom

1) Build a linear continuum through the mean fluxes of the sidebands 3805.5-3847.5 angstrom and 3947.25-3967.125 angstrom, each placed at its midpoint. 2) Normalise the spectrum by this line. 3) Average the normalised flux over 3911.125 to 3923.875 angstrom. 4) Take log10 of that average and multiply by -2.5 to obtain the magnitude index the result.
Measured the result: -0.12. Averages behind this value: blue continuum 12.9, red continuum 24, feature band 23.1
